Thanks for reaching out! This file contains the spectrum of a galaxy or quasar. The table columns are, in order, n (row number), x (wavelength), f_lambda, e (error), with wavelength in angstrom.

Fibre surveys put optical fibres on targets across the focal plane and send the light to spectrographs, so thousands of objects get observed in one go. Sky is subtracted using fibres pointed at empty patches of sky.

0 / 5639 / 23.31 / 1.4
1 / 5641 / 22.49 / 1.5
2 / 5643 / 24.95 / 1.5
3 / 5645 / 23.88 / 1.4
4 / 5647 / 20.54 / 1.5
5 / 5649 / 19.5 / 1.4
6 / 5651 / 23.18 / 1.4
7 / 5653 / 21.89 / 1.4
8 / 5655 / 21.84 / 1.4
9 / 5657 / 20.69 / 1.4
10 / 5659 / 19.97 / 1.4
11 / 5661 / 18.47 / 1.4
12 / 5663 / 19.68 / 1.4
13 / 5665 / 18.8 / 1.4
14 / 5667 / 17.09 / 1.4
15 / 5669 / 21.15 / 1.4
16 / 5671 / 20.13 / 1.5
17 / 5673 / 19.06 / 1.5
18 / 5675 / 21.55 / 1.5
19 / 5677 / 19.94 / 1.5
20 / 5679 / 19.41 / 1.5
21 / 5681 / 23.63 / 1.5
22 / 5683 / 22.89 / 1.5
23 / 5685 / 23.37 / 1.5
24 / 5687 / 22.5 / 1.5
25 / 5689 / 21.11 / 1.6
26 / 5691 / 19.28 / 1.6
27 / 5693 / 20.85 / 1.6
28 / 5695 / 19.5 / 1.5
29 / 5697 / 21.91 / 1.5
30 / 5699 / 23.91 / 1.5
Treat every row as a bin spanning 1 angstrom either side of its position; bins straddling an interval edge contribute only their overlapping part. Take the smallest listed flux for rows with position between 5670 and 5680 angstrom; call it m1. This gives 19.06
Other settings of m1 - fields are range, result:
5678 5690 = 19.41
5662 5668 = 17.09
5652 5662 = 18.47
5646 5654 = 19.5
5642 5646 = 23.88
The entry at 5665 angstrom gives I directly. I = 18.8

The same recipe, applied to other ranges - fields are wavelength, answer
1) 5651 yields 23.18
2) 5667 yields 17.09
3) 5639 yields 23.31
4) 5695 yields 19.5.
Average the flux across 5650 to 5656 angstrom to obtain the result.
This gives 22.3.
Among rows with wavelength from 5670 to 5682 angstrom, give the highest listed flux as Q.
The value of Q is 23.63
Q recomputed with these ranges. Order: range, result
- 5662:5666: 19.68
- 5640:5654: 24.95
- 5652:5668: 21.89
